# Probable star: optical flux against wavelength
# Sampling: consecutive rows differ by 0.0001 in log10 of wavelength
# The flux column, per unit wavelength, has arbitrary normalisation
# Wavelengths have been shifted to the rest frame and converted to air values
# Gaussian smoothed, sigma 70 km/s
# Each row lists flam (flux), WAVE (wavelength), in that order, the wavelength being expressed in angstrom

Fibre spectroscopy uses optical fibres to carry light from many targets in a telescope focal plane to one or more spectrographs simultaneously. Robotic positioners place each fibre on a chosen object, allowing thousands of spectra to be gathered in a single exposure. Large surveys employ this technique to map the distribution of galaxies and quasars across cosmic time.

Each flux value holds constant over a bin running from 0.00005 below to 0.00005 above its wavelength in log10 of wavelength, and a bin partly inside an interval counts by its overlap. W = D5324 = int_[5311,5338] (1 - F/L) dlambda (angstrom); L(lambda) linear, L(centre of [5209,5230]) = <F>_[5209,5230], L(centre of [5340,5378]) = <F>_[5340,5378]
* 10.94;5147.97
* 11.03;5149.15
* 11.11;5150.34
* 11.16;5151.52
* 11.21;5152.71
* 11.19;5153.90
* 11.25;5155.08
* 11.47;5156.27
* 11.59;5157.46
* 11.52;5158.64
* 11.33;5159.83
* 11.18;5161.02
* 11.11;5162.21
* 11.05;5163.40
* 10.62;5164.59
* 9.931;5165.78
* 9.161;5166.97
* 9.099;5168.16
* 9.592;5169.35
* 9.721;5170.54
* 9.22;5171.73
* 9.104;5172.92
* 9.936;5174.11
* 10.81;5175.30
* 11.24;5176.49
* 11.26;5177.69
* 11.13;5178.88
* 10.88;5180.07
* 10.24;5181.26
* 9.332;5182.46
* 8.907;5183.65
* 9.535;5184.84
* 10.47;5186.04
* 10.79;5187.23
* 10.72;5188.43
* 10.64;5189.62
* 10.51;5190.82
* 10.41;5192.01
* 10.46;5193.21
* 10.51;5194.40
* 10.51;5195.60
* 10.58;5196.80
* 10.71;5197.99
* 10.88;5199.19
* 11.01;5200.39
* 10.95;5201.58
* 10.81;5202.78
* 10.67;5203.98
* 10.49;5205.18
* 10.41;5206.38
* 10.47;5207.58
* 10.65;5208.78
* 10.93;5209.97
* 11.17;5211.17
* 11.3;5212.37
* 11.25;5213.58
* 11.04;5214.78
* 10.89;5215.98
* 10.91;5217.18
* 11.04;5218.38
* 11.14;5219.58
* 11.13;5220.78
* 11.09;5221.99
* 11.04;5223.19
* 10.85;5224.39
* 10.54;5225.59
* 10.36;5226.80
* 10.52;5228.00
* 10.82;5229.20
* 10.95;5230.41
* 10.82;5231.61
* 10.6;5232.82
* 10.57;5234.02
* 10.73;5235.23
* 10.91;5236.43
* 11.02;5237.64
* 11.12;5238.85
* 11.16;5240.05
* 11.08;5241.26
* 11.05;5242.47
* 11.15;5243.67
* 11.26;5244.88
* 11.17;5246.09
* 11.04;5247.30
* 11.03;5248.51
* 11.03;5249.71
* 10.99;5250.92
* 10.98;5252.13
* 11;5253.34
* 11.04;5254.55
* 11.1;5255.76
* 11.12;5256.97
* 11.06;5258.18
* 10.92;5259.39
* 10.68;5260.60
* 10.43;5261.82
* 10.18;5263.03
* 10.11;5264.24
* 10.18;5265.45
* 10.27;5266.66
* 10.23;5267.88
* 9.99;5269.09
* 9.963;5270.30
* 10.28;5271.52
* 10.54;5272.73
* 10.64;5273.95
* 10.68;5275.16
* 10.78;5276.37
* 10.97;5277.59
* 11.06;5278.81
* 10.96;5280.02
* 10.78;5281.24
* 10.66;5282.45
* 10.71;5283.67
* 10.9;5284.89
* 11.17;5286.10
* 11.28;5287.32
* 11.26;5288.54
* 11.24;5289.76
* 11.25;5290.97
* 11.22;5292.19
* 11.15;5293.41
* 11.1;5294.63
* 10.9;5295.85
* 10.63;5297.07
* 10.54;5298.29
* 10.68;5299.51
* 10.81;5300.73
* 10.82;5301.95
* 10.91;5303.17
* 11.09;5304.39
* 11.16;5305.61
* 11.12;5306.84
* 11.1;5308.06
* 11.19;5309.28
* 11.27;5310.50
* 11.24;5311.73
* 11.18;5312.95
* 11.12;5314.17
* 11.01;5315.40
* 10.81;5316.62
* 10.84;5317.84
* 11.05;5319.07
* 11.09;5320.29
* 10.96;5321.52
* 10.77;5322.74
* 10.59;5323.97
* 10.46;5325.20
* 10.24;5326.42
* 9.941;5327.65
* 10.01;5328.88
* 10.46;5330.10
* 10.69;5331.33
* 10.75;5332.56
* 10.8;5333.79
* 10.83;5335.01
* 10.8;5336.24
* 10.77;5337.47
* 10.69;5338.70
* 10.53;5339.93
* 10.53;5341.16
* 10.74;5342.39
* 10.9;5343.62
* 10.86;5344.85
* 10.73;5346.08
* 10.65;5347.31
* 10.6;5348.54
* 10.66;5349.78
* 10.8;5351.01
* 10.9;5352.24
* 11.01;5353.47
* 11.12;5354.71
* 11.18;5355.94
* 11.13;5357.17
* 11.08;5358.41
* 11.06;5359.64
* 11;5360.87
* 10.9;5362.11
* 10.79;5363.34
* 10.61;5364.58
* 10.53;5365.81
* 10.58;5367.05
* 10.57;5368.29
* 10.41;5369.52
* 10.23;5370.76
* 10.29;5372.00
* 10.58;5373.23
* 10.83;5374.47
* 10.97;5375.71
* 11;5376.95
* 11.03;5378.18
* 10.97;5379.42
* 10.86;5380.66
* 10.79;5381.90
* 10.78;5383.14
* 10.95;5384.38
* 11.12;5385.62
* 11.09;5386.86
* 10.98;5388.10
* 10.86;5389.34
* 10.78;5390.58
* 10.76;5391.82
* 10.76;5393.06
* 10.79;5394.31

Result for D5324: 0.2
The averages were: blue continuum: 10.9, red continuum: 10.8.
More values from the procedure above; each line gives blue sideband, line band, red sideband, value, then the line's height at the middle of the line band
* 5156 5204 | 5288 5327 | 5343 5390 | -0.91 angstrom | 10.7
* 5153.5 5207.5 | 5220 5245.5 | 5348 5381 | -0.73 angstrom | 10.6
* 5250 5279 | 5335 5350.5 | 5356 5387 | 0.07 angstrom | 10.8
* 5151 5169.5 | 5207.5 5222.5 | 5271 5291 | -0.25 angstrom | 10.8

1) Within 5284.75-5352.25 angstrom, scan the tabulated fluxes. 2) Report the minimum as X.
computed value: 9.941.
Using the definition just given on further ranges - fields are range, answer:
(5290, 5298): 10.63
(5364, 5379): 10.23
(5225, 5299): 9.963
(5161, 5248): 8.907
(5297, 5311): 10.54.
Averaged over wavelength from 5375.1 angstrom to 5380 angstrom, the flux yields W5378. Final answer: 11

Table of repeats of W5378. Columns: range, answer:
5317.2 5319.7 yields 11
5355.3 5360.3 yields 11.1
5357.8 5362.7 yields 11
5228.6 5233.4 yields 10.8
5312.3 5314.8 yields 11.2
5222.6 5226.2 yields 10.8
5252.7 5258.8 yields 11.1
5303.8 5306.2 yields 11.1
